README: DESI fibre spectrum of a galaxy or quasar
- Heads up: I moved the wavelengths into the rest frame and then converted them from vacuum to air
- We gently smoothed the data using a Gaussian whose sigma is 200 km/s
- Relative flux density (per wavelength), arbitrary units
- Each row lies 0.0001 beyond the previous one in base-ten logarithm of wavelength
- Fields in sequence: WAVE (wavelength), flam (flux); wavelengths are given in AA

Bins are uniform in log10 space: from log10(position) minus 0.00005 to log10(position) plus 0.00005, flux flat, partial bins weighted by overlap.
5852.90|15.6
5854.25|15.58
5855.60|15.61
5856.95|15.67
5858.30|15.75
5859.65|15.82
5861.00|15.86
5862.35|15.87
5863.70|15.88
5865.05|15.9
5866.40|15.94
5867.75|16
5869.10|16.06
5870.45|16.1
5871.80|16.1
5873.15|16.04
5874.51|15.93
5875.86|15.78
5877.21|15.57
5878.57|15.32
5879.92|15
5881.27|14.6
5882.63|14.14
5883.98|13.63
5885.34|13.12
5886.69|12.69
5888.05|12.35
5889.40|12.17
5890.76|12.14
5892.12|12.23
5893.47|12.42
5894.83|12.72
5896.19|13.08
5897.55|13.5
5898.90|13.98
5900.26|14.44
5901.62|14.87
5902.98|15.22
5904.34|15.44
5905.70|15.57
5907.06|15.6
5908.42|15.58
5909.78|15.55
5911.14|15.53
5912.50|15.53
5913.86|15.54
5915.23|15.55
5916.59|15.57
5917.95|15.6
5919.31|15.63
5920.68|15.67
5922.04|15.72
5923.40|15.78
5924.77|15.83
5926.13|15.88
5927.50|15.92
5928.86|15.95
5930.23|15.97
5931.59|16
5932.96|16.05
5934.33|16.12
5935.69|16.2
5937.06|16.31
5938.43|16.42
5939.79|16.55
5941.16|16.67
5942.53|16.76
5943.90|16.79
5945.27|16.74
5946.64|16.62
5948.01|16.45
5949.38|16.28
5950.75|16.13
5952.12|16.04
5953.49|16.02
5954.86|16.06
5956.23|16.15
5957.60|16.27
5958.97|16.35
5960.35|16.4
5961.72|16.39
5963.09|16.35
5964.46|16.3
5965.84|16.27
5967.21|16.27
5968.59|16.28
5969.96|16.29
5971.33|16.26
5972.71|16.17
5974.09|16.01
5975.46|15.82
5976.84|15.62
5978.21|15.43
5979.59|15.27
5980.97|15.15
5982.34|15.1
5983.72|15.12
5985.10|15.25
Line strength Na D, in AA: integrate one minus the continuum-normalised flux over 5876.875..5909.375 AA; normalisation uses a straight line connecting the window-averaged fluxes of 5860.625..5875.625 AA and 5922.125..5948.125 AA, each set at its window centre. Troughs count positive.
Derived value 4.3 AA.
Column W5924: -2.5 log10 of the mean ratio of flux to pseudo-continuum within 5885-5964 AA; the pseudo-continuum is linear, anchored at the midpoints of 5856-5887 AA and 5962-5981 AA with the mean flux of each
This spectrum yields 0.024 mag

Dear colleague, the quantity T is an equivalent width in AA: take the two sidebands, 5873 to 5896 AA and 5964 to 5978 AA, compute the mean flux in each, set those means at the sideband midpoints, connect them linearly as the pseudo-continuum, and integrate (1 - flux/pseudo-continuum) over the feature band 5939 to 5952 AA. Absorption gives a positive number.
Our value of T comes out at -0.9 AA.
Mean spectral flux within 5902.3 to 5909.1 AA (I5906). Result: 15.5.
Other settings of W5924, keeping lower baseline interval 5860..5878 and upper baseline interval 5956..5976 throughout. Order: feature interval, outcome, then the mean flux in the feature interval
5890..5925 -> 0.09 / 14.8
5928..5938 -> 0.00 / 16.1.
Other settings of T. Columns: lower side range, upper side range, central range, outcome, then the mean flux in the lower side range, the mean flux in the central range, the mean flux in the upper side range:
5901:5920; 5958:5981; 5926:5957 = -0.95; 15.5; 16.3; 16.1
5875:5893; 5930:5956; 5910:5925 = -0.40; 13.8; 15.6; 16.3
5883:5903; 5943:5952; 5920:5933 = -0.57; 13.2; 15.9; 16.5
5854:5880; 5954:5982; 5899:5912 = 0.53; 15.8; 15.3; 16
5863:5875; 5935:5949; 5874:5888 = 1.41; 16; 14.5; 16.5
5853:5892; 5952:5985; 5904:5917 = -0.15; 15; 15.5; 16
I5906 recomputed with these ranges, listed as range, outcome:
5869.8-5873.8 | 16.1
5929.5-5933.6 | 16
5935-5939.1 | 16.3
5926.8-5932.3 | 16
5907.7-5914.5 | 15.6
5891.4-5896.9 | 12.6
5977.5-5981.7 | 15.3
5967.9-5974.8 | 16.2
